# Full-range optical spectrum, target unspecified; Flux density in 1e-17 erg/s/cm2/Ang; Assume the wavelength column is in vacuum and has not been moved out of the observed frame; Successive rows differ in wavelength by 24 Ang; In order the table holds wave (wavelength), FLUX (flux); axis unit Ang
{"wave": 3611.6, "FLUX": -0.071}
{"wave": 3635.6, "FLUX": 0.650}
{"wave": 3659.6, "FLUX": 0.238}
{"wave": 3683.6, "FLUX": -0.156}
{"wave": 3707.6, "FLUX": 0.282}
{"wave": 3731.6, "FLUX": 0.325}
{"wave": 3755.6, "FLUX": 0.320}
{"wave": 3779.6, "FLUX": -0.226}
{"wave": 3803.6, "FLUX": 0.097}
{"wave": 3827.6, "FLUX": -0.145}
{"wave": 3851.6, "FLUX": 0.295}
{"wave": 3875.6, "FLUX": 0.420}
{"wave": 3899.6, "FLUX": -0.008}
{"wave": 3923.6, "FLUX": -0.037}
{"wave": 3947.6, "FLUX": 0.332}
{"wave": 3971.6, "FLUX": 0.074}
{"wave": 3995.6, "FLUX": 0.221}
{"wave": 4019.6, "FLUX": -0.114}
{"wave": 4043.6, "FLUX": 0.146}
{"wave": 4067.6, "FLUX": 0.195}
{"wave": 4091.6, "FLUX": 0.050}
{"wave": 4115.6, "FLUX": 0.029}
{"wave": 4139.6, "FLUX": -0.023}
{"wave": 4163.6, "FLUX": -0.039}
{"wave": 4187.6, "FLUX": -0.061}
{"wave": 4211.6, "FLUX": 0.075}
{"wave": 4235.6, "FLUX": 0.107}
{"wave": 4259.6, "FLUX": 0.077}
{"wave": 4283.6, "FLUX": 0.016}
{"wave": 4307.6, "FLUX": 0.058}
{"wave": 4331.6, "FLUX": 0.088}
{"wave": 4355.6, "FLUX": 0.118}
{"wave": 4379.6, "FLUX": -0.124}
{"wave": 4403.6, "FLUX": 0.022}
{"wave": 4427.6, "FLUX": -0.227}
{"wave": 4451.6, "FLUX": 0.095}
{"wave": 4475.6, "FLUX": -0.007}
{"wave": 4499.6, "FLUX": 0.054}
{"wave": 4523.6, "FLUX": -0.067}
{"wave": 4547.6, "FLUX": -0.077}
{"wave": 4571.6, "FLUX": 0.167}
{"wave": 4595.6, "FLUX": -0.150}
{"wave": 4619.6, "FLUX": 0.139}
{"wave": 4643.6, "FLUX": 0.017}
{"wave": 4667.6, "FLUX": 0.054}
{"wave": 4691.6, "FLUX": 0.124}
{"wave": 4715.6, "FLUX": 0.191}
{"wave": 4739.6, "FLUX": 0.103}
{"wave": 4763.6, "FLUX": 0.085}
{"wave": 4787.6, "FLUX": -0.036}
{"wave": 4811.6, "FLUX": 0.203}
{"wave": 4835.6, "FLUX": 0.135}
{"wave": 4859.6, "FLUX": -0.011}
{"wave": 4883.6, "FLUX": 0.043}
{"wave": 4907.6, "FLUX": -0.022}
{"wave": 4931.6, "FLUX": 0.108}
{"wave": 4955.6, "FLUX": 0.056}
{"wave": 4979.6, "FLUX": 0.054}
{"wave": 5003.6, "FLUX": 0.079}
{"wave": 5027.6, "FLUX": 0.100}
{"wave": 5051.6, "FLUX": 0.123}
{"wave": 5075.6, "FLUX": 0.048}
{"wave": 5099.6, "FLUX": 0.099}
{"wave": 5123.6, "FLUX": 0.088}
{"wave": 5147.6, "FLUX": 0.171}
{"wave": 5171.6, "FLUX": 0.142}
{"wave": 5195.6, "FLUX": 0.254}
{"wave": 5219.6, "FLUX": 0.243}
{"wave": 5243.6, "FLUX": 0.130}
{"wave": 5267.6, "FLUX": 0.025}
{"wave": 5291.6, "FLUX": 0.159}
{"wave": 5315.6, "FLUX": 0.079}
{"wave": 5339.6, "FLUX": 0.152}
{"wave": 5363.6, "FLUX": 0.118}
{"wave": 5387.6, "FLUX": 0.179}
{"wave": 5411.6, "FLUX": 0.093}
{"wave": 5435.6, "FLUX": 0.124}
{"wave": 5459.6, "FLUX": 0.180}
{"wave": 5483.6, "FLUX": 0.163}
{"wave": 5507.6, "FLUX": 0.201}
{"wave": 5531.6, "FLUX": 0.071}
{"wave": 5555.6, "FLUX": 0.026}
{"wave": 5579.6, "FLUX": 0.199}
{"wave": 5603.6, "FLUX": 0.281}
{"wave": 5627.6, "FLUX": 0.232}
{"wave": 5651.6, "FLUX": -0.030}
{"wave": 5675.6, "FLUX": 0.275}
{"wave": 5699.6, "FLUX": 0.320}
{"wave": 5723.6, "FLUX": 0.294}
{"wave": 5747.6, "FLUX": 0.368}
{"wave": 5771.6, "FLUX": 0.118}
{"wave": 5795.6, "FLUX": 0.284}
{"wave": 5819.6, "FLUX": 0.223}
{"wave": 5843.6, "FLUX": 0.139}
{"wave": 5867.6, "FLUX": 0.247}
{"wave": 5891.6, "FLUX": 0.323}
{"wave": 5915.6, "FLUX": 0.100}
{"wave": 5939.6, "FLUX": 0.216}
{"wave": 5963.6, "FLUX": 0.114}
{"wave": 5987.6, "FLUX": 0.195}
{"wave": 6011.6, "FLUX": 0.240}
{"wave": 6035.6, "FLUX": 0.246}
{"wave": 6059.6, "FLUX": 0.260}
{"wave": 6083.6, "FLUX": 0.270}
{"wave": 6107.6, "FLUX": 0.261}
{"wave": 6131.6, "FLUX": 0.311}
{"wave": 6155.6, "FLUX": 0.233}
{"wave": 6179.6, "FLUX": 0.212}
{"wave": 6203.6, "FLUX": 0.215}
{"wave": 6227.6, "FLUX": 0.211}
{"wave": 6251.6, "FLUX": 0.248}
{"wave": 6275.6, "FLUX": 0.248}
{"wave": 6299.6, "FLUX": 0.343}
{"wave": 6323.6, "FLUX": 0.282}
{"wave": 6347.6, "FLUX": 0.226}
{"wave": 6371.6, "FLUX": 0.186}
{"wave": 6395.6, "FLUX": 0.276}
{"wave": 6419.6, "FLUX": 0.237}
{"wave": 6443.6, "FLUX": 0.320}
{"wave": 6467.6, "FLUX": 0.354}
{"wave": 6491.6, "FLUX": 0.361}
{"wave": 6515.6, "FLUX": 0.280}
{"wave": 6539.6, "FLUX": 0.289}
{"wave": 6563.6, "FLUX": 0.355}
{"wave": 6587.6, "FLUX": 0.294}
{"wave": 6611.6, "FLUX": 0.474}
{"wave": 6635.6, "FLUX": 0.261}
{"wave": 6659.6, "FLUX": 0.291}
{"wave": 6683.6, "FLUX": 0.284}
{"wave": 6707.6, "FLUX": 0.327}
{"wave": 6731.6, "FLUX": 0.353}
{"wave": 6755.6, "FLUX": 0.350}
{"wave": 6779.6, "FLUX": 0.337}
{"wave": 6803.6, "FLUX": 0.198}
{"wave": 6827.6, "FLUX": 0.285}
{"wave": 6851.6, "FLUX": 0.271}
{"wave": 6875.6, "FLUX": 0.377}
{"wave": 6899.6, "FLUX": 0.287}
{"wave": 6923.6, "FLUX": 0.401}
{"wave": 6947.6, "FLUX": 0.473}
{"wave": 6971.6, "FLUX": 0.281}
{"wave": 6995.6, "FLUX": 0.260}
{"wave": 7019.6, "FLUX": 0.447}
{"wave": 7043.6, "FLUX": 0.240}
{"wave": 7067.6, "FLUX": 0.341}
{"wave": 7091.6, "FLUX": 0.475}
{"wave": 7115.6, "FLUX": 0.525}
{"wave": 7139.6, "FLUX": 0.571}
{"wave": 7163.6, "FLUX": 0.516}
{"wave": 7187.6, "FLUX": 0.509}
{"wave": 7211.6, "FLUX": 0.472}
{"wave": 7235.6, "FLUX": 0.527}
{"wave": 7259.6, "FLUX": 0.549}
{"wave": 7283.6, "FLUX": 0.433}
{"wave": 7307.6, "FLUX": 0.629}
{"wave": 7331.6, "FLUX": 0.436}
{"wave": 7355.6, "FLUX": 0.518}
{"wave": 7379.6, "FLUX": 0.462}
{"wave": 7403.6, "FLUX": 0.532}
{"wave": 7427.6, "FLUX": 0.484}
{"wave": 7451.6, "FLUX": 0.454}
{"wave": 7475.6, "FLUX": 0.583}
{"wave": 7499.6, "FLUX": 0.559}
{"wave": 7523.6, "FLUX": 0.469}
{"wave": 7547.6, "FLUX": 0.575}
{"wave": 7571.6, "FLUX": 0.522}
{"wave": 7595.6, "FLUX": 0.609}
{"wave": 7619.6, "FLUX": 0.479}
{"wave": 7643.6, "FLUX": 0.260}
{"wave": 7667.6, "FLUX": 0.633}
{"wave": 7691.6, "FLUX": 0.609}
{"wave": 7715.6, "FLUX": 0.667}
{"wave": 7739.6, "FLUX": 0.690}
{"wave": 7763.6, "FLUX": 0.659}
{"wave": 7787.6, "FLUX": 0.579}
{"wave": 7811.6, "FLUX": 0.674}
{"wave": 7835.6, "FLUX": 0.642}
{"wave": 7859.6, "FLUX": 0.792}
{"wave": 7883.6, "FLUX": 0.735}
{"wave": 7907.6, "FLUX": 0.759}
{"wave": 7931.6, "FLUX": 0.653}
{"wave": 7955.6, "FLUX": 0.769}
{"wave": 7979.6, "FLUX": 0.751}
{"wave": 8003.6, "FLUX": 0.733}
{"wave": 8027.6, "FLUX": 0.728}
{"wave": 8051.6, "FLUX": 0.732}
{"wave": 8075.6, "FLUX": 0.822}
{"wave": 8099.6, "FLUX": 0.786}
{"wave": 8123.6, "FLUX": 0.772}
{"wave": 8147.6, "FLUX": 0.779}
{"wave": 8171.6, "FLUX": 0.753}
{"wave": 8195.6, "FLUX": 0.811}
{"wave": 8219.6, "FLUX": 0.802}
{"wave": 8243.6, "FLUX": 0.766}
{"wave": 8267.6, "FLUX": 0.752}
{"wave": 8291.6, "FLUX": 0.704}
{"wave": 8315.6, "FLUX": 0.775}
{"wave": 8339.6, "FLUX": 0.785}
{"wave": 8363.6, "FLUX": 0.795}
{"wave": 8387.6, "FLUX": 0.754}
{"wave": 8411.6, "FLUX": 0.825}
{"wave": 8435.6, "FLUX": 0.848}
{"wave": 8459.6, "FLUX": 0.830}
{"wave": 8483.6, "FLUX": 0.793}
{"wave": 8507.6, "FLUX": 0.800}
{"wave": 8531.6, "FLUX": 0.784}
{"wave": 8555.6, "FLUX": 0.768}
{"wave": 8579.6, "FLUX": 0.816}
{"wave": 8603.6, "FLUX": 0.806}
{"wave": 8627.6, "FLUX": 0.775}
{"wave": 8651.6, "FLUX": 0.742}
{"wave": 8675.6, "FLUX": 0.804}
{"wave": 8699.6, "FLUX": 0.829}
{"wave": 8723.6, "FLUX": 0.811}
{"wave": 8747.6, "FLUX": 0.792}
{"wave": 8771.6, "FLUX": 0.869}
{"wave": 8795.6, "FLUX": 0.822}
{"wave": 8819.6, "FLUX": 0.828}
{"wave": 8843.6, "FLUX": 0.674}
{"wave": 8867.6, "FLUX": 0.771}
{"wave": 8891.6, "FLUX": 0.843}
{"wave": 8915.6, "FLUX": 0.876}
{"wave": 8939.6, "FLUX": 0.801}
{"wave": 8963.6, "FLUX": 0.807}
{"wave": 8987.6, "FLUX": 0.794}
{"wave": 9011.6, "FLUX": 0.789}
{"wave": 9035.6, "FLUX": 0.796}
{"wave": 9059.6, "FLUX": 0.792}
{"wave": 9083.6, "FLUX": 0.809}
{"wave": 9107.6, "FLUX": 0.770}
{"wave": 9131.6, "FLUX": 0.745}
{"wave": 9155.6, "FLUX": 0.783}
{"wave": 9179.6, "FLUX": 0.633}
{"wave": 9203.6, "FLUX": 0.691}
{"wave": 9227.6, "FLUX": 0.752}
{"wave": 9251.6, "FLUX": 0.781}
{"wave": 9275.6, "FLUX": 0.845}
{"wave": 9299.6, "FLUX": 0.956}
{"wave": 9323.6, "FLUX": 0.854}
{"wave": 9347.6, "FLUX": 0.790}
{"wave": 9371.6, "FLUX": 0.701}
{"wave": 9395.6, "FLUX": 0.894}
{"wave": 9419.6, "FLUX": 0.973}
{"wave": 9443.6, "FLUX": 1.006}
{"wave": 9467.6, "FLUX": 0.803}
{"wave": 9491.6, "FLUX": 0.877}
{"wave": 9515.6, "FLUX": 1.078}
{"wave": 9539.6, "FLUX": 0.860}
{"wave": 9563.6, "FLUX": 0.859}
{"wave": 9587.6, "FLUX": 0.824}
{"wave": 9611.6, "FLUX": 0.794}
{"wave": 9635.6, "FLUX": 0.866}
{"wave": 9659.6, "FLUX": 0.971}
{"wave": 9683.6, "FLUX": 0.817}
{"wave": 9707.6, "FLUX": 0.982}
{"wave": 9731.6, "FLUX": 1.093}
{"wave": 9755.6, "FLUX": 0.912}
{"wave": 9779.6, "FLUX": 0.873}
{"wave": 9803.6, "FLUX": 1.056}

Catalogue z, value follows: 0.775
